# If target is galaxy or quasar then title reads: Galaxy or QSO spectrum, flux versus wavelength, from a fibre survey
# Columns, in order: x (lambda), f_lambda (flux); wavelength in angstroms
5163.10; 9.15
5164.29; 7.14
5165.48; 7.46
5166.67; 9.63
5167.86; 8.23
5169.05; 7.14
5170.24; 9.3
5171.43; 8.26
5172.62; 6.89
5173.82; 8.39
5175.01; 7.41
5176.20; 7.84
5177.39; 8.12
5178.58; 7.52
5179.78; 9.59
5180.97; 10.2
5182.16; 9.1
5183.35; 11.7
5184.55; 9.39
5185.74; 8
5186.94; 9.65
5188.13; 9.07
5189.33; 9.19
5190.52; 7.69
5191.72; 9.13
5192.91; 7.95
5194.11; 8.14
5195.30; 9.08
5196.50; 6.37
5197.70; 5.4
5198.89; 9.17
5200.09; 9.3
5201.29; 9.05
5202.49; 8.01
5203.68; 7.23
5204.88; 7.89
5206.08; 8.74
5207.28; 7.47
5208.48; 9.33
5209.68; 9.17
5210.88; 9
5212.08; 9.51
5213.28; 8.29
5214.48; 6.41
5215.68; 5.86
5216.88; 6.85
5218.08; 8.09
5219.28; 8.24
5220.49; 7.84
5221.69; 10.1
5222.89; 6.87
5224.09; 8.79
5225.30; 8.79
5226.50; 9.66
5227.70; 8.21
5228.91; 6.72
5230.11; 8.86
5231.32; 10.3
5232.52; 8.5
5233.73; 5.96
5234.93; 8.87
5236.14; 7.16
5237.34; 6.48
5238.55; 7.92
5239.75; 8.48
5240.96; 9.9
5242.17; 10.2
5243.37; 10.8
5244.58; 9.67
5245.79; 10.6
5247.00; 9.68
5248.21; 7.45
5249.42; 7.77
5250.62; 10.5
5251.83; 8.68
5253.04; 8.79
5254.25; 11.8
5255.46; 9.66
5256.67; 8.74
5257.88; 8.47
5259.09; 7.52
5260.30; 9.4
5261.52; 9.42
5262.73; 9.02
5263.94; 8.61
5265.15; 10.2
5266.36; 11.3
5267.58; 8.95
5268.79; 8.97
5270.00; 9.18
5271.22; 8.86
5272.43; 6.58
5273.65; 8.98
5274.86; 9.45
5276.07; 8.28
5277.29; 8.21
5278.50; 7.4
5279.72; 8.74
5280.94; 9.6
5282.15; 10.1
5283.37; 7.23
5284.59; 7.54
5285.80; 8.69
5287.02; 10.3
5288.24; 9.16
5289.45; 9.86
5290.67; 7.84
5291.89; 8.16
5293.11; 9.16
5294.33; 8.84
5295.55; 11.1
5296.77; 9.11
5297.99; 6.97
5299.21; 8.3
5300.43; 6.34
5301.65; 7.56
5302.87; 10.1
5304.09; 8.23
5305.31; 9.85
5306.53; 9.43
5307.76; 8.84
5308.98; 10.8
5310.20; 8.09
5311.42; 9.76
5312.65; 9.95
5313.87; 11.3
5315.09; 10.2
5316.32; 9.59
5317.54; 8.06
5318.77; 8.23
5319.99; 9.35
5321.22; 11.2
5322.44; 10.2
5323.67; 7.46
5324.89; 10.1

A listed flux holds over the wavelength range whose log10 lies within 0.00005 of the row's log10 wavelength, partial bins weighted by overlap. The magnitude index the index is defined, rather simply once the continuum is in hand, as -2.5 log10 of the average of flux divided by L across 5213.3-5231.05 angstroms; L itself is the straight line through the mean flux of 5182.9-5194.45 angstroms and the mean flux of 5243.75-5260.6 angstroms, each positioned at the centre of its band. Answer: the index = 0.14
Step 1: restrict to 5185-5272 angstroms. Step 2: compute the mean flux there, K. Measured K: 8.62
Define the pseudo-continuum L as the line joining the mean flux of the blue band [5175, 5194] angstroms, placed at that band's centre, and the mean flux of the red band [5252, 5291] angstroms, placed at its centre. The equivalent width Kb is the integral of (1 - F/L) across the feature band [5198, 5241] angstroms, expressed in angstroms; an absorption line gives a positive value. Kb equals 3.4 angstroms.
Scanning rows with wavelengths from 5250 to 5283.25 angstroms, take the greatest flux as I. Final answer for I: 11.8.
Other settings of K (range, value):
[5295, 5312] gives 8.89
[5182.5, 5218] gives 8.35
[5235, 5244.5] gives 8.77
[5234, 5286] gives 8.91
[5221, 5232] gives 8.69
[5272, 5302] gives 8.56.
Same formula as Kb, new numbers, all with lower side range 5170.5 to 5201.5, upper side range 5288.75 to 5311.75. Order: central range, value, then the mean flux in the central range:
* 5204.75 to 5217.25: 0.8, 8.07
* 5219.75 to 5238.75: 1.0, 8.19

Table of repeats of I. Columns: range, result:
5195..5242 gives 10.3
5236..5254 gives 10.8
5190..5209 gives 9.33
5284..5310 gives 11.1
